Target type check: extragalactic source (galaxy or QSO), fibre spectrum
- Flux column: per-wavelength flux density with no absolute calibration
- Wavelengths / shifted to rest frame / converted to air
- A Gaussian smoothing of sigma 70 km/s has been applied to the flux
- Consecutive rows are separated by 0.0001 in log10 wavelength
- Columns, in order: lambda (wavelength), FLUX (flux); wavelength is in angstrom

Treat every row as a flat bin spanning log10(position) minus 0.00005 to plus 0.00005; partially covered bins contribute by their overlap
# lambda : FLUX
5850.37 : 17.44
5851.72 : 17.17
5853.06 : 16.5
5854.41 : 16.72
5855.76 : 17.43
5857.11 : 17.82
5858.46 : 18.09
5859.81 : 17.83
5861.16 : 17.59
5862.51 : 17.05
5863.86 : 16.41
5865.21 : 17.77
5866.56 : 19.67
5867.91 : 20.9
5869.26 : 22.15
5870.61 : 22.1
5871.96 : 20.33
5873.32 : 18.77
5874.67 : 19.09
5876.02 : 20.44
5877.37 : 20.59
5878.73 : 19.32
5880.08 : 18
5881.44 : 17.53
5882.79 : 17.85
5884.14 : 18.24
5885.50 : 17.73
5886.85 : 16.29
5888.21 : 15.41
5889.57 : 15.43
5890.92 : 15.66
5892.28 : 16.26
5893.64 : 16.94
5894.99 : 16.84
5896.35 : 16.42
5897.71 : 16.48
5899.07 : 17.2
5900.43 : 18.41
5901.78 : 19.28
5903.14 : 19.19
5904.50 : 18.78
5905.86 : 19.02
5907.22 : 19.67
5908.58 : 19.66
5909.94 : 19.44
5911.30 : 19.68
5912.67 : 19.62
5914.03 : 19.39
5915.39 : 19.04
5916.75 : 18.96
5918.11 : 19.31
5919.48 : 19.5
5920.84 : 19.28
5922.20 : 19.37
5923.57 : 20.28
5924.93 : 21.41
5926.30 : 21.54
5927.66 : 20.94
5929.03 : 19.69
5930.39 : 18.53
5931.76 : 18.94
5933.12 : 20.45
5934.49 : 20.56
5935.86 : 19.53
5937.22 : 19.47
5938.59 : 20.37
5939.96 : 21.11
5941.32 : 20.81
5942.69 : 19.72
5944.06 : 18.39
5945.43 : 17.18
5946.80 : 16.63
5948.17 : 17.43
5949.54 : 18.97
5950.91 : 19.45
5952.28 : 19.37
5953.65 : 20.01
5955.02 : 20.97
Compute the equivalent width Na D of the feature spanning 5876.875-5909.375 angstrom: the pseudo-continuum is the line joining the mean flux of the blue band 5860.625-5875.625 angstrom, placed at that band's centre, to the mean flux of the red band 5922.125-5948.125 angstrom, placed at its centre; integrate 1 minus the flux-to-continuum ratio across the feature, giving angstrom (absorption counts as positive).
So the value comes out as 2.8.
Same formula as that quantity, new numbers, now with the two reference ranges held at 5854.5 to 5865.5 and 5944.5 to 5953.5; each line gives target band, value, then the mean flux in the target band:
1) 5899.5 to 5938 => -3.41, 19.6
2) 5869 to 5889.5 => -1.32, 18.7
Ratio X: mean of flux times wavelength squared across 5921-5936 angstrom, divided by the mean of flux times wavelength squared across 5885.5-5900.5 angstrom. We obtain 1.24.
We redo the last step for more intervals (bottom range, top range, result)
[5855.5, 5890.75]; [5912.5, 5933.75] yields 1.09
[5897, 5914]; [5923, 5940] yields 1.08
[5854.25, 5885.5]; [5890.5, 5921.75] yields 1.00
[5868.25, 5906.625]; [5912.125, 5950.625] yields 1.09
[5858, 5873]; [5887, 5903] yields 0.89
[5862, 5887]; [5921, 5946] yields 1.07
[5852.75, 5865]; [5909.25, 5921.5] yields 1.14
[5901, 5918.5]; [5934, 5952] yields 1.00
